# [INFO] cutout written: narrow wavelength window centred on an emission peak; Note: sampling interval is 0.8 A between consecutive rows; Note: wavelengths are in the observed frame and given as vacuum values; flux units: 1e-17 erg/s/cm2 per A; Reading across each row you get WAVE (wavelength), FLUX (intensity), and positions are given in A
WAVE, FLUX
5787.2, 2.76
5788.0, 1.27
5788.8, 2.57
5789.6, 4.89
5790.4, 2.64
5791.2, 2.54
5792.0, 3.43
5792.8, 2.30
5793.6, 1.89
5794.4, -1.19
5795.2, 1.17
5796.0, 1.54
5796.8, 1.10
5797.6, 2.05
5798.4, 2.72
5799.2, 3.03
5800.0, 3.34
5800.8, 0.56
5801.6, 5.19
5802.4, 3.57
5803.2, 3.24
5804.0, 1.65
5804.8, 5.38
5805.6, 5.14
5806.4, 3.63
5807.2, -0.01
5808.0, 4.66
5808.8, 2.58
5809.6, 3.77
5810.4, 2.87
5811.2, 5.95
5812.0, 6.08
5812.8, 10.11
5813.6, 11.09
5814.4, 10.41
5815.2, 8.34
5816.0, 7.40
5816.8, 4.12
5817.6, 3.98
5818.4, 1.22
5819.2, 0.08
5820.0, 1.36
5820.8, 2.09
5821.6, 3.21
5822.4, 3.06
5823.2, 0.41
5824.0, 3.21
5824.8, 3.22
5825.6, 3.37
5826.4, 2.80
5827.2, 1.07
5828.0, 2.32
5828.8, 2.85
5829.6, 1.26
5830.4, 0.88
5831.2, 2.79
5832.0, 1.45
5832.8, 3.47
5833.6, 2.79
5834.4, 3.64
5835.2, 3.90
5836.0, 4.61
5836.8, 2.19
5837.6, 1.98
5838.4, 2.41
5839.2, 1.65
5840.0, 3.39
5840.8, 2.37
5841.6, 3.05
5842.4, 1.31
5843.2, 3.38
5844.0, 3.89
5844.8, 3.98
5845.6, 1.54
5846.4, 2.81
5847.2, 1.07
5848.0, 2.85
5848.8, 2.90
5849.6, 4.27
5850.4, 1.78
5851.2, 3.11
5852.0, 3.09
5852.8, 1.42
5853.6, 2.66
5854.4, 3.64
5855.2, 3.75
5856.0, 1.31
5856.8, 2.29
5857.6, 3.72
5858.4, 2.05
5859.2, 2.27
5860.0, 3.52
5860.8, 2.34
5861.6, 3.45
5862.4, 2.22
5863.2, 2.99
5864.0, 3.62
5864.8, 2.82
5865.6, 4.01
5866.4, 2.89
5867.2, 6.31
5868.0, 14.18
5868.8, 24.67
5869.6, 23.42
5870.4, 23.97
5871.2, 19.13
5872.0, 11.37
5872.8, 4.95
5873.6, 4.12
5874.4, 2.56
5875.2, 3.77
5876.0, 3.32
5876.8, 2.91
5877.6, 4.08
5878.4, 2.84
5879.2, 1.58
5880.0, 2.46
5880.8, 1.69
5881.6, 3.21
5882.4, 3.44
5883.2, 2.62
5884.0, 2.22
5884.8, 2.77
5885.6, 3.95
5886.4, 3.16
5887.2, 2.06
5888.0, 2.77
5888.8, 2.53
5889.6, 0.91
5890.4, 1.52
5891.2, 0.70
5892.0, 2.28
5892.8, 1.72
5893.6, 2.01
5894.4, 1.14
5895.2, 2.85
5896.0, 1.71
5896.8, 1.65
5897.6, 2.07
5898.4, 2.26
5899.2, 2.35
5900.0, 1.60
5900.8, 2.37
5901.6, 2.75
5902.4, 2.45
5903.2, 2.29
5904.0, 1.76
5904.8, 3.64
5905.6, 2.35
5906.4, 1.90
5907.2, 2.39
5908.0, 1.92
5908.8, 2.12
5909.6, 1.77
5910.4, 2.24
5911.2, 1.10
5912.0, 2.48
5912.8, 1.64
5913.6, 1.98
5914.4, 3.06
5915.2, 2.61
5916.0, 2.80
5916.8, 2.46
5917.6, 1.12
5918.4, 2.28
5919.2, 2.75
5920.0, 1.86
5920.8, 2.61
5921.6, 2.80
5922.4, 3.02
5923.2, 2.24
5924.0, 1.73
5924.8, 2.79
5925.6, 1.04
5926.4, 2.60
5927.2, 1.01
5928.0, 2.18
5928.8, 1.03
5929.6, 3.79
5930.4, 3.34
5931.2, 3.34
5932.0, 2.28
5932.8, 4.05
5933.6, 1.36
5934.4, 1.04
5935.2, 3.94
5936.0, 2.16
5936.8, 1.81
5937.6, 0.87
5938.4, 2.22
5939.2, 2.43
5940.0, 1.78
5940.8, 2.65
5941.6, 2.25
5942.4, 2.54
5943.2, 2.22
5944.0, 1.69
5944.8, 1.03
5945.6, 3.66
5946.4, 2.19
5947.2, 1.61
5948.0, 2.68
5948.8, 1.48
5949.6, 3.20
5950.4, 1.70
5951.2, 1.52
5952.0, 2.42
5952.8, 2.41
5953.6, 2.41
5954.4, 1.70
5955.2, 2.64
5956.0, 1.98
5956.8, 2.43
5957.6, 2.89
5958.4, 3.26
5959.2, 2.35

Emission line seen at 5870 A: [O III] 5007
